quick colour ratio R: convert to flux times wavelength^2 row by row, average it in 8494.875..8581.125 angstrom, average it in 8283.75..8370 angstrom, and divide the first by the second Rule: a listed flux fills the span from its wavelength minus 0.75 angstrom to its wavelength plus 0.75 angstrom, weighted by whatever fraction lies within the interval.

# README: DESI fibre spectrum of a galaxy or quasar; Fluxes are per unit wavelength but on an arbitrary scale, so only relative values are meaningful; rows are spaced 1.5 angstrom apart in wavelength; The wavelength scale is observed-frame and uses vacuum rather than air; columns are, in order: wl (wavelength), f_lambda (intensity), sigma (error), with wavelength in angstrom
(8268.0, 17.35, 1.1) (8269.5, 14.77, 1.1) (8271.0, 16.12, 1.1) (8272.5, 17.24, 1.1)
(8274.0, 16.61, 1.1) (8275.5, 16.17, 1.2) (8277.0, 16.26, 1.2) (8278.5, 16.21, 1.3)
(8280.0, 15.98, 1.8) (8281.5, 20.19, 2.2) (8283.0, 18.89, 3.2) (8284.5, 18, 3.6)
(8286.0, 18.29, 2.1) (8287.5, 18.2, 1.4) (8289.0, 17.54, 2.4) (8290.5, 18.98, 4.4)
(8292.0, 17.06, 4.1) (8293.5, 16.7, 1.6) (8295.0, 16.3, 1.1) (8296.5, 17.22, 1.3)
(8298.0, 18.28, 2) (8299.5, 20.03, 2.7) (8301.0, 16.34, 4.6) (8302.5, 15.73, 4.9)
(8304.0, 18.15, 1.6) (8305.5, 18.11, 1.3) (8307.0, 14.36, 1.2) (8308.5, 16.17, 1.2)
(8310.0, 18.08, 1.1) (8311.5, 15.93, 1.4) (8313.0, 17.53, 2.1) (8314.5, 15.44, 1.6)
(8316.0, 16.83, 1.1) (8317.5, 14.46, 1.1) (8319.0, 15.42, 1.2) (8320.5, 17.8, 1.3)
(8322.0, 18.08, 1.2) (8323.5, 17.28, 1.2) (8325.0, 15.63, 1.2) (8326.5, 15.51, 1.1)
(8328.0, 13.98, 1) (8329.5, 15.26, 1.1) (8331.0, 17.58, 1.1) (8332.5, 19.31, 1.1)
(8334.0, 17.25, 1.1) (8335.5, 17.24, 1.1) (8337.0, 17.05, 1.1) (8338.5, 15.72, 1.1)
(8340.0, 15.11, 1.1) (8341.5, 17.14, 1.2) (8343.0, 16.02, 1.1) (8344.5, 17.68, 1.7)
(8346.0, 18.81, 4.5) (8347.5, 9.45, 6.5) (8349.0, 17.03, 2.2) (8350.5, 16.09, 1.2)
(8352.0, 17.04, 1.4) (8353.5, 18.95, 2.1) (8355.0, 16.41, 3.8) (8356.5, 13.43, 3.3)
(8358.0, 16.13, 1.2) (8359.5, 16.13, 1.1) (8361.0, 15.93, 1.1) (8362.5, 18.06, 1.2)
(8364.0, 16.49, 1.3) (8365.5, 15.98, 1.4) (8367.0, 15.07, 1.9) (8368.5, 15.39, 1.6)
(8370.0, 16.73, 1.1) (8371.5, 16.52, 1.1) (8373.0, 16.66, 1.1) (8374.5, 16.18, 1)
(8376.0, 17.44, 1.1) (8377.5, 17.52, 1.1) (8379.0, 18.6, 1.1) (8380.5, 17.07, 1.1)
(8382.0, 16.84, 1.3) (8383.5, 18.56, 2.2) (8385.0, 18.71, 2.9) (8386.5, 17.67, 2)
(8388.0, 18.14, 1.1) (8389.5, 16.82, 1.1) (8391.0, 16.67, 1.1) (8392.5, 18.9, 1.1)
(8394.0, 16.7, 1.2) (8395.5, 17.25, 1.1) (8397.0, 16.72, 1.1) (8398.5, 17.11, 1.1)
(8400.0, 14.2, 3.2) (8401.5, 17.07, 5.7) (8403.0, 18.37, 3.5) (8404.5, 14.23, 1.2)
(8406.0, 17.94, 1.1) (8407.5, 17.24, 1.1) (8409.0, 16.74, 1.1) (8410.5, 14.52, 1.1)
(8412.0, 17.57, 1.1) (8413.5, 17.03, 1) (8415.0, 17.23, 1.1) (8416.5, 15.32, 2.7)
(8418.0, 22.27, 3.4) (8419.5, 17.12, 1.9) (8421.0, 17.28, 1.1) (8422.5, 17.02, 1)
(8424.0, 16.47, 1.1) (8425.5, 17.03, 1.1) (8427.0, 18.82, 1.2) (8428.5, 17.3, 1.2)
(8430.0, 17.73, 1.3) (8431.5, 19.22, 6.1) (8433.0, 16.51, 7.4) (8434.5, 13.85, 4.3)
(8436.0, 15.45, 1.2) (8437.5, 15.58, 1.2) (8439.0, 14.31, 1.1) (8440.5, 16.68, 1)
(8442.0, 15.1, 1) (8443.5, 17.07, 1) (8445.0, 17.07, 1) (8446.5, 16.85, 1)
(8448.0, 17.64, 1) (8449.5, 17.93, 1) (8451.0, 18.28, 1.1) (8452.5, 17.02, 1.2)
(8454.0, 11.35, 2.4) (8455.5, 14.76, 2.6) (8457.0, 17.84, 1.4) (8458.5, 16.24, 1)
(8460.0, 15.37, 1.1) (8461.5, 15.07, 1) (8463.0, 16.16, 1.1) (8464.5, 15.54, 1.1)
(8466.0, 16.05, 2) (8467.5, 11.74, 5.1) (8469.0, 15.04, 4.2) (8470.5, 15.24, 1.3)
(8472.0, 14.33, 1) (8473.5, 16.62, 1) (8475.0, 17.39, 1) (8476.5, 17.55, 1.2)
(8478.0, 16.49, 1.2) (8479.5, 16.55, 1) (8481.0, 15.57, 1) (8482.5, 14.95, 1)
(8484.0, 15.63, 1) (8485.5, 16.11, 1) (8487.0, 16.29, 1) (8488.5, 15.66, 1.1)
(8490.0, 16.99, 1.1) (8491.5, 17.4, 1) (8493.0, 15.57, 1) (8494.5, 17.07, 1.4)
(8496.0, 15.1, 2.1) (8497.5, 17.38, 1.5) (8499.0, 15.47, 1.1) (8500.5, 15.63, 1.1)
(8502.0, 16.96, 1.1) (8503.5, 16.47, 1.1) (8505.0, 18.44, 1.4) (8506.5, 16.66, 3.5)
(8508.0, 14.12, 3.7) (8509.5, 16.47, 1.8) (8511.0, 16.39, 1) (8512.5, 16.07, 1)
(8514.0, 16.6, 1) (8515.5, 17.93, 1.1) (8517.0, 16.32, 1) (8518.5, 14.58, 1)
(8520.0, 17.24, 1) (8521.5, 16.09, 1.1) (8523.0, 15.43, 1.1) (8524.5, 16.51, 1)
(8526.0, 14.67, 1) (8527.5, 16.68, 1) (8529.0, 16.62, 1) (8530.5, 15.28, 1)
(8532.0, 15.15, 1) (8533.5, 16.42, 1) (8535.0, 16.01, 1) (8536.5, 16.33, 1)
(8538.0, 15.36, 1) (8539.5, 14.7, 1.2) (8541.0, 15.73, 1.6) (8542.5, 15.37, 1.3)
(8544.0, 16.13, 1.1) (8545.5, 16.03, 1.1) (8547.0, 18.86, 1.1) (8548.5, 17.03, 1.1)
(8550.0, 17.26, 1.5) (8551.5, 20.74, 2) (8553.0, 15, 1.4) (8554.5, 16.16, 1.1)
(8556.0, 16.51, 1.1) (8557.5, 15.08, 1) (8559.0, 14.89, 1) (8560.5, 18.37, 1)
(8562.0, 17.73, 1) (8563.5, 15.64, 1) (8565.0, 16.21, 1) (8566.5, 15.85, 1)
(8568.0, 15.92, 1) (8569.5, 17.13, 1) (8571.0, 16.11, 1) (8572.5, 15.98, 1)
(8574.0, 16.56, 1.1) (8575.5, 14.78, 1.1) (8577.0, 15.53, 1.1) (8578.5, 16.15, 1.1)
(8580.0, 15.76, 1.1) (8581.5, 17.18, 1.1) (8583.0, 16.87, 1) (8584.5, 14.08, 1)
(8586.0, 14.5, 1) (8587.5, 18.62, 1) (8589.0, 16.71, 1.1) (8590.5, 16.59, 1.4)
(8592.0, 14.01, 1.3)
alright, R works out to 1.03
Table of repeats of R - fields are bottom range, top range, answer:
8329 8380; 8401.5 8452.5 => 1.04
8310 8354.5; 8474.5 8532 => 1.03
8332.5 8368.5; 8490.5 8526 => 1.04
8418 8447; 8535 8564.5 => 1.01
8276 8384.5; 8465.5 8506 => 0.99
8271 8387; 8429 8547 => 0.99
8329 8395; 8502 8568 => 1.01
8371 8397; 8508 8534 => 0.95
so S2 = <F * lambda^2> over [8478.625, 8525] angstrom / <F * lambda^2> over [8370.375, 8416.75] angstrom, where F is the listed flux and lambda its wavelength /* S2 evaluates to 0.98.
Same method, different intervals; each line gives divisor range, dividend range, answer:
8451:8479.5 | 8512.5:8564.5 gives 1.06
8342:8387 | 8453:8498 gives 0.97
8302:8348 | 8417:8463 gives 1.04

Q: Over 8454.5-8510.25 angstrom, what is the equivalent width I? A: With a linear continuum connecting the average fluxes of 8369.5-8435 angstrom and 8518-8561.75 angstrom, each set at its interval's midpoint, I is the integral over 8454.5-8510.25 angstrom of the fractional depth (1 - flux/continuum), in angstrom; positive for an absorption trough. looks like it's 2.2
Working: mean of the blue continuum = 17.2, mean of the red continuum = 16.2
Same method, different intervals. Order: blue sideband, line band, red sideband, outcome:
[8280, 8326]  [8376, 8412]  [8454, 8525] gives -1.09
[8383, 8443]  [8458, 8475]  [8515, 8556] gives 1.39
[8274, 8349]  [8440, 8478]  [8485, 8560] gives 1.01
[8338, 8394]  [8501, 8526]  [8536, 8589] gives 0.09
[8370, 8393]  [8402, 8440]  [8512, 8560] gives 0.55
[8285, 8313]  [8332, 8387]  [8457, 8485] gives 0.25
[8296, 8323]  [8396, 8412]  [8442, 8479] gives -0.14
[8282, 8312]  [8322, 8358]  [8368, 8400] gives 2.05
